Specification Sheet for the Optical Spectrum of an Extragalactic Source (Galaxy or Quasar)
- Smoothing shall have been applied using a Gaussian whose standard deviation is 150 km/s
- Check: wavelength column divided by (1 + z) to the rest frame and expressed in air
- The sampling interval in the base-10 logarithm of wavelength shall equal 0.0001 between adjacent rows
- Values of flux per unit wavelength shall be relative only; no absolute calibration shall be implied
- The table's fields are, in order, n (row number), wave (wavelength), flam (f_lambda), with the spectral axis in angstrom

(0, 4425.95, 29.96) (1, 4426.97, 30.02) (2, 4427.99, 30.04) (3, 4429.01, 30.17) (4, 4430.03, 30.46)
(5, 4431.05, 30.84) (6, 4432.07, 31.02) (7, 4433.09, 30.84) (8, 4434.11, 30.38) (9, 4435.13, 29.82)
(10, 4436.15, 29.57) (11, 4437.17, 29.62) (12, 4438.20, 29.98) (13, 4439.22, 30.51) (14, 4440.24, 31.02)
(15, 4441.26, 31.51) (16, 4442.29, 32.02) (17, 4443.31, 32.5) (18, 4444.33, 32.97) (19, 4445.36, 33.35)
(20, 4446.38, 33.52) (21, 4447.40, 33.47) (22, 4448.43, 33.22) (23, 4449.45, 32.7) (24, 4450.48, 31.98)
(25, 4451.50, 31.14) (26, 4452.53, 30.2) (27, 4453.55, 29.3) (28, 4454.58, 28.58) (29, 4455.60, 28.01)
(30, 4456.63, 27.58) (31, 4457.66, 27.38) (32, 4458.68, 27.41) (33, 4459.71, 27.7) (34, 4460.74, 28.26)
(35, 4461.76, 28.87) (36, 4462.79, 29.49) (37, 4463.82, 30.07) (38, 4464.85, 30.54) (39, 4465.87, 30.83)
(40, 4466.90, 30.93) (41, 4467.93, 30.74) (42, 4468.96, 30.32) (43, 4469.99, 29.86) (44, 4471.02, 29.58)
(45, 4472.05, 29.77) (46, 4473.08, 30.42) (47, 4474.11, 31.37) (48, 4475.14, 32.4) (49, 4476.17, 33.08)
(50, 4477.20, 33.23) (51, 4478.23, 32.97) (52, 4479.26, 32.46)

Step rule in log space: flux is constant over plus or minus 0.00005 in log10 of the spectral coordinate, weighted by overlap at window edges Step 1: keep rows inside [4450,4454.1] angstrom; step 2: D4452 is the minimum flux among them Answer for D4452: 29.3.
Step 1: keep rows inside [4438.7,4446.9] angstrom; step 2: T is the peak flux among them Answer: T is 33.52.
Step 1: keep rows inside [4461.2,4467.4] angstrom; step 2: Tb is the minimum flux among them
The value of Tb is 28.87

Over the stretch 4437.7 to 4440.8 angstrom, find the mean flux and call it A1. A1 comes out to 30.6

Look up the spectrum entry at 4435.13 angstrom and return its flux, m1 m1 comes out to 29.82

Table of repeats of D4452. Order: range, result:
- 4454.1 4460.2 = 27.38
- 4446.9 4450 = 32.7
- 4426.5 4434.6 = 30.02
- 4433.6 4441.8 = 29.57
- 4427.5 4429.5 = 30.04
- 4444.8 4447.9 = 33.35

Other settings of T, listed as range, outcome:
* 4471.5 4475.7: 32.4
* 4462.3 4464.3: 30.07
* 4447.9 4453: 33.22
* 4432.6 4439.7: 30.84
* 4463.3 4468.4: 30.93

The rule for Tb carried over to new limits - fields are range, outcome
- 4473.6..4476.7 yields 31.37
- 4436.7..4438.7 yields 29.62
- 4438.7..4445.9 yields 30.51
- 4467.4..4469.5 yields 30.32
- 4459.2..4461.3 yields 27.7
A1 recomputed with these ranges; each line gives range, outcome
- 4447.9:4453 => 31.8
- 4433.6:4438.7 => 29.9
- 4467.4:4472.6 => 30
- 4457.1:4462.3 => 27.9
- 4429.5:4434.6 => 30.7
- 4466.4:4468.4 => 30.8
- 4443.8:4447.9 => 33.4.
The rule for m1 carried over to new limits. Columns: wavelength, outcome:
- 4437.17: 29.62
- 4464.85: 30.54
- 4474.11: 31.37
